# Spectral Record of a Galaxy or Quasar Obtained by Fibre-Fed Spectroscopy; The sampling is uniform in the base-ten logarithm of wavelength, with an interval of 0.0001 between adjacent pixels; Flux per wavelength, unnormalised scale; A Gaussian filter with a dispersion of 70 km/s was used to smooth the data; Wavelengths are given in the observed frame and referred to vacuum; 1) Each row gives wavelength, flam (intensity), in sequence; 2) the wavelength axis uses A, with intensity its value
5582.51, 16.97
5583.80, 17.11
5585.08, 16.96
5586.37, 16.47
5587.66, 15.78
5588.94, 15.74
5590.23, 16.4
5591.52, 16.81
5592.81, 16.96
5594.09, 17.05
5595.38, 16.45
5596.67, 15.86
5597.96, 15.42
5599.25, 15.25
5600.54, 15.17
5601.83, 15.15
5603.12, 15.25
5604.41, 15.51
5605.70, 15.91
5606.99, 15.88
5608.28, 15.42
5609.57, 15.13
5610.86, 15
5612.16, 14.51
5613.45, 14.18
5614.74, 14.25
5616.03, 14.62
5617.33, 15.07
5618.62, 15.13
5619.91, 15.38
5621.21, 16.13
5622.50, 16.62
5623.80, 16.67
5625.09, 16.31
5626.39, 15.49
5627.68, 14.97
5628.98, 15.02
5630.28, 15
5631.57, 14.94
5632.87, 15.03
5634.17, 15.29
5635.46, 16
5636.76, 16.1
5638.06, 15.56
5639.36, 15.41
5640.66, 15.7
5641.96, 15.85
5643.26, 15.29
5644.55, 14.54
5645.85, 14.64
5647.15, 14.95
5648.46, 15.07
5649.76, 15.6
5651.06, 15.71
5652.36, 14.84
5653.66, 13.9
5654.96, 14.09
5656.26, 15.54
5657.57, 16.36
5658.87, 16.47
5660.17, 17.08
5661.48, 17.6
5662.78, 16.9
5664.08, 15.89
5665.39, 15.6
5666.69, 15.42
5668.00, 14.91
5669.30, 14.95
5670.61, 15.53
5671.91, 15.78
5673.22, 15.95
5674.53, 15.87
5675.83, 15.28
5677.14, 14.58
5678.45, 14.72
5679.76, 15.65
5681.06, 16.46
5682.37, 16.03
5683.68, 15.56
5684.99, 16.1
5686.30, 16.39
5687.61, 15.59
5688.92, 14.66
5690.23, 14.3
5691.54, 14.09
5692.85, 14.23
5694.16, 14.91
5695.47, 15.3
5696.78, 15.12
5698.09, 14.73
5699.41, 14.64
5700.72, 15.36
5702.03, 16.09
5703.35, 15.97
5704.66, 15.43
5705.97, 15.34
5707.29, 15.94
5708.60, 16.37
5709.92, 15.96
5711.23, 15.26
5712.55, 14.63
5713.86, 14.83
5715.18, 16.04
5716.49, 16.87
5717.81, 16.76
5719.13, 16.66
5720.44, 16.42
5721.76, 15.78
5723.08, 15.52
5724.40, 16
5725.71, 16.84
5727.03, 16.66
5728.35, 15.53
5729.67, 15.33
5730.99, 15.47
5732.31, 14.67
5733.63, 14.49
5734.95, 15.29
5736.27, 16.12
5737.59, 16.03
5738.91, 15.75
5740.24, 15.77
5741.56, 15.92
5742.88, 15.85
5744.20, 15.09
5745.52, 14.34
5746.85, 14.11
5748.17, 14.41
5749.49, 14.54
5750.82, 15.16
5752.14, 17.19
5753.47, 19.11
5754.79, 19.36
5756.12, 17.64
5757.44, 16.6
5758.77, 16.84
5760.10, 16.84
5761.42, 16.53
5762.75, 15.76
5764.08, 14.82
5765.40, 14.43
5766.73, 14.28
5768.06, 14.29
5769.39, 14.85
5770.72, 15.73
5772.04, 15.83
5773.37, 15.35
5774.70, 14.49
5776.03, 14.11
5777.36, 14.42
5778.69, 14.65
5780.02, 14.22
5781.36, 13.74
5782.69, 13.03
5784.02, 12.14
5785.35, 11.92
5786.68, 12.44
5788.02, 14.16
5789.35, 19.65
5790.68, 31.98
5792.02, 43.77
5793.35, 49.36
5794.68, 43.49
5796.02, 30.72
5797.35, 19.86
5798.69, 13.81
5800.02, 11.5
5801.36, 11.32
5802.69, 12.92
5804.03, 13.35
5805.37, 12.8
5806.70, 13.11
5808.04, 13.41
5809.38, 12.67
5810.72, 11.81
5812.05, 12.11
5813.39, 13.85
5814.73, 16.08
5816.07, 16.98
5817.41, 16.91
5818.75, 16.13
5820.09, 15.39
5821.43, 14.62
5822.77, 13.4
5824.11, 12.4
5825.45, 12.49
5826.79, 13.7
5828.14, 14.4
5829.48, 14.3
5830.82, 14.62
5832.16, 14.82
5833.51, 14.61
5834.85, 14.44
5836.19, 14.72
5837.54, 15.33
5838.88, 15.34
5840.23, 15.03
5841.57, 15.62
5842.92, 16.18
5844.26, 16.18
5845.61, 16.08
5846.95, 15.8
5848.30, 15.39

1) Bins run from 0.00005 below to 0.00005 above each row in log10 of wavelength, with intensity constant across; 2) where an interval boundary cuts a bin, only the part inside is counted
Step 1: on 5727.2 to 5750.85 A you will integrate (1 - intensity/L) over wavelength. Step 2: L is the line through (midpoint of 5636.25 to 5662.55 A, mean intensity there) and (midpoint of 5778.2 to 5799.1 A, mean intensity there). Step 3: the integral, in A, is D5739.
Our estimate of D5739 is 5.69 A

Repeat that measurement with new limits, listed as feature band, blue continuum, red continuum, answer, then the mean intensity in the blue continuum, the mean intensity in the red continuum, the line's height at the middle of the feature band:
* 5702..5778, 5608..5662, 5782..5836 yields 3.6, 15.4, 17.2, 16.5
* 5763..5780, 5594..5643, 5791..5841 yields 2.1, 15.4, 17.3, 16.9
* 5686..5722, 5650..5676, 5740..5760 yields 1.0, 15.7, 16.2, 15.9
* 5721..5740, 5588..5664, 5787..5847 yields 1.0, 15.6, 17.3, 16.5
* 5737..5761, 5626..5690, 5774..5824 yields 0.9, 15.5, 17.5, 16.8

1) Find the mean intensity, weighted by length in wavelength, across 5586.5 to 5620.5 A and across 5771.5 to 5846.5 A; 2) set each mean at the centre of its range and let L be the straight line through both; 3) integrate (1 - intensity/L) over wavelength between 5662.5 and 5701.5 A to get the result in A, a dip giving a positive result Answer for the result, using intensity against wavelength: 1.5 A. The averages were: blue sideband 15.5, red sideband 16.6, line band 15.3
